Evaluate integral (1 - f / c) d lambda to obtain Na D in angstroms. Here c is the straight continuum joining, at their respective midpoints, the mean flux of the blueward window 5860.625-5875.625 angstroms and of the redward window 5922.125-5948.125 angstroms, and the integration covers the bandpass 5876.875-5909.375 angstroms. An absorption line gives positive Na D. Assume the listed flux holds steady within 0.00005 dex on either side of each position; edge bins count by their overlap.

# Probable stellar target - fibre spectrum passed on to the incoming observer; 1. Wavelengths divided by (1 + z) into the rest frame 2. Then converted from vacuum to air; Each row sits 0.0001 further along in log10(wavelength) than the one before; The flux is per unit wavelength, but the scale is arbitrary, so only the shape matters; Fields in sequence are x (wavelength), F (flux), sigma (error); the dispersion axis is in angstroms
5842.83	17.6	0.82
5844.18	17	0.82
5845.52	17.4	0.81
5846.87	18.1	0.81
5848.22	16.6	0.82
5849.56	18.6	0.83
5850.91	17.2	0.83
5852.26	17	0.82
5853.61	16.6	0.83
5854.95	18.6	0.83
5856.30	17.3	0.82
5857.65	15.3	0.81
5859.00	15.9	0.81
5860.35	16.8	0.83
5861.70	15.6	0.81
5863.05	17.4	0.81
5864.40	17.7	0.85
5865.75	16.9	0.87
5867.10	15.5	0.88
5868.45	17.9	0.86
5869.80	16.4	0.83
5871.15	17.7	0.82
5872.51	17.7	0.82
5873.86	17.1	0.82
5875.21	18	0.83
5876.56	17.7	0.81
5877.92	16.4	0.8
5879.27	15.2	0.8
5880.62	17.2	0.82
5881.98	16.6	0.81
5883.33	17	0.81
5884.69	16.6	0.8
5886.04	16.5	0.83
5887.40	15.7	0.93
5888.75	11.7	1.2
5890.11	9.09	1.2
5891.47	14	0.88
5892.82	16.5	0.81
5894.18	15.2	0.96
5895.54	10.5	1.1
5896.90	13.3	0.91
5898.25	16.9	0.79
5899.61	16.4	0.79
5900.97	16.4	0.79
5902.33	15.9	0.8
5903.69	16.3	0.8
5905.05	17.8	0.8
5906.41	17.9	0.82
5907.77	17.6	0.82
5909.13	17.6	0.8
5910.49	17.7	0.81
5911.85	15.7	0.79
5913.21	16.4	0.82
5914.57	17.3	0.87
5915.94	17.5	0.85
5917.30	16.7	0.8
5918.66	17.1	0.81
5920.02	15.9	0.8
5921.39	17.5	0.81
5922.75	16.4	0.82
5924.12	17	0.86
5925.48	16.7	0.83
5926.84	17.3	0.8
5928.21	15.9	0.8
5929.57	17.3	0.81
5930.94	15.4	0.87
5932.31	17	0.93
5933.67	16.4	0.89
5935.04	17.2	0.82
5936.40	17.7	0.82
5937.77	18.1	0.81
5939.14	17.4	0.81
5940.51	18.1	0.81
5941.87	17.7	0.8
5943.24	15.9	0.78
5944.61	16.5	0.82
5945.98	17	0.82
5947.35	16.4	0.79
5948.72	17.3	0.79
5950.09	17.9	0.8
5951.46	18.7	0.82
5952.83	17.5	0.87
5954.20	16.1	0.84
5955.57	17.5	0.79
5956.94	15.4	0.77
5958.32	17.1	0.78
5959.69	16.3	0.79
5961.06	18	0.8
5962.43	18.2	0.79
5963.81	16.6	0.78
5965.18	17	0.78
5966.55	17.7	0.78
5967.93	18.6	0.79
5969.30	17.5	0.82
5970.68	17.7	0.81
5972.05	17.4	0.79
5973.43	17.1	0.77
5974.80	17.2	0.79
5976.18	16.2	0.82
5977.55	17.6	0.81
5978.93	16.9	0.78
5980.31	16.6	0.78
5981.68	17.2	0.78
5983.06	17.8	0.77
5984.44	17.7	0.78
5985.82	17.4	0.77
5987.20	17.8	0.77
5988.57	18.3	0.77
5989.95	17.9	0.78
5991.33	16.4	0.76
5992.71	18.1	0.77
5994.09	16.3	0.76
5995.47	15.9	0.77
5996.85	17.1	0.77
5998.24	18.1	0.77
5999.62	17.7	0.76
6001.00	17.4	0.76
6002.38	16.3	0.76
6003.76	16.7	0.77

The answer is 2.70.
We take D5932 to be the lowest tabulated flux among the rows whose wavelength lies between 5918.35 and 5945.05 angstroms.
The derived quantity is 15.4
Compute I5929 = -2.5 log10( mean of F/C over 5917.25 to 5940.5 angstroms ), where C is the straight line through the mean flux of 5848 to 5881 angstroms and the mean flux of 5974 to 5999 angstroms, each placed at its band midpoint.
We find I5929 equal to 0.01 mag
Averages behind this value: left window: 17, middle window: 16.9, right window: 17.3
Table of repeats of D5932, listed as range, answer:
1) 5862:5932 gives 9.09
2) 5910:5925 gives 15.7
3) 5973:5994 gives 16.2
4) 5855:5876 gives 15.3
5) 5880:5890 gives 11.7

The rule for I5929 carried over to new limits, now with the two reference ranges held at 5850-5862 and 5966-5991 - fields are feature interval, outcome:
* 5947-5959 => 0.01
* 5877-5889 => 0.06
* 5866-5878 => -0.02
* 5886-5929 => 0.07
